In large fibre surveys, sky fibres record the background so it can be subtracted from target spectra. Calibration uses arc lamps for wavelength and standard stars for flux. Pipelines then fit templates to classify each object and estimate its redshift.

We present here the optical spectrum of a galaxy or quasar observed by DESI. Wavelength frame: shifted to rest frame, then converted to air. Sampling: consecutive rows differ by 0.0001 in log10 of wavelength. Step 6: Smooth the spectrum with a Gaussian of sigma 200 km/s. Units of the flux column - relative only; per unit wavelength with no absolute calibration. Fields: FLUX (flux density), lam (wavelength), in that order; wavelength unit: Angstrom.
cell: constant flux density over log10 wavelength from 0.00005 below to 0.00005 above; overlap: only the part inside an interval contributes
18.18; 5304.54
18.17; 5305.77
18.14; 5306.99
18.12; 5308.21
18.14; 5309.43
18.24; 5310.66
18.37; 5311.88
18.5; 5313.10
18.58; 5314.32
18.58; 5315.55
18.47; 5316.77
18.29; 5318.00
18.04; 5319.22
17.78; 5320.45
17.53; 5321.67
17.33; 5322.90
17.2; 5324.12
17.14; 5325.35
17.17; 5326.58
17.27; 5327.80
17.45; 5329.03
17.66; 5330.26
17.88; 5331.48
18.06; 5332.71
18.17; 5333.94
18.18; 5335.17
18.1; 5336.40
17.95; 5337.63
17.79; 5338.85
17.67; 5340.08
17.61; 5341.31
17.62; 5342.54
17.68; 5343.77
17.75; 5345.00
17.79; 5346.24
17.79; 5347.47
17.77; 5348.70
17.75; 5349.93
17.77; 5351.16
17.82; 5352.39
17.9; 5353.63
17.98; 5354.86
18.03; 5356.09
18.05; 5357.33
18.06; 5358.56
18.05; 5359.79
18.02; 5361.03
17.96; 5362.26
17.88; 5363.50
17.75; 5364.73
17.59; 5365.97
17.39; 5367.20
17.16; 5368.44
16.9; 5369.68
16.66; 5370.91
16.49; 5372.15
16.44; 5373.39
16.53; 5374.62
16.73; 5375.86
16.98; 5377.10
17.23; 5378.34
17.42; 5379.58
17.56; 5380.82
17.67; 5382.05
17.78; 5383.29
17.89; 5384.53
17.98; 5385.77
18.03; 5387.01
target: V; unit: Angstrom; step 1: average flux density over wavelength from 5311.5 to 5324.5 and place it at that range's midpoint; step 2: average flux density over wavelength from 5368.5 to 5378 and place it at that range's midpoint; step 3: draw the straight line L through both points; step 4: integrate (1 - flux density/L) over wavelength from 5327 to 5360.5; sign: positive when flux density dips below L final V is -0.8 Angstrom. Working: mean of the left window 18.1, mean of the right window 16.7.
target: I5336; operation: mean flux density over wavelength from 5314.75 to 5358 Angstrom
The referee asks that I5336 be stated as 17.8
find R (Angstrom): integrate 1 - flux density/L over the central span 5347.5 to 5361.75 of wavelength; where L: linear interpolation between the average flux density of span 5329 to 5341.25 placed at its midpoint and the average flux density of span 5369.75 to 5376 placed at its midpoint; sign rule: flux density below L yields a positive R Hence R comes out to -0.6 Angstrom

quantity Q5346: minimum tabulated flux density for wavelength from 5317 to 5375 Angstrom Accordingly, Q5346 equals 16.44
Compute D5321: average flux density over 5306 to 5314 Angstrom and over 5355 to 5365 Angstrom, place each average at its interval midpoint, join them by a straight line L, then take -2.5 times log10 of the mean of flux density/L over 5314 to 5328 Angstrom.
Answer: 0.027 mag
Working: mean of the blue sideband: 18.3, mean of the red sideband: 18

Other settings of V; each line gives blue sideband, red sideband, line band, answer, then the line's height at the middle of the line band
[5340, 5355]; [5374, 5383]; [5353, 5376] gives 0.0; 17.4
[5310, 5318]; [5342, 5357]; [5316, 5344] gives 0.6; 18.1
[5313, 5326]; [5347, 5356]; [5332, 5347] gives 0.0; 17.9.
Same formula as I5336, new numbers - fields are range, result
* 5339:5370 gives 17.8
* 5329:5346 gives 17.8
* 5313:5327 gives 17.9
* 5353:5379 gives 17.4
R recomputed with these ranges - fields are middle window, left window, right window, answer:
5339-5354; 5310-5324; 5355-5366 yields 0.2 Angstrom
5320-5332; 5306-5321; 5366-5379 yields 0.4 Angstrom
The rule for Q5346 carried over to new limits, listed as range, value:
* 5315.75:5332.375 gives 17.14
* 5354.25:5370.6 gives 16.9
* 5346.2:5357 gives 17.75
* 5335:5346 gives 17.61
